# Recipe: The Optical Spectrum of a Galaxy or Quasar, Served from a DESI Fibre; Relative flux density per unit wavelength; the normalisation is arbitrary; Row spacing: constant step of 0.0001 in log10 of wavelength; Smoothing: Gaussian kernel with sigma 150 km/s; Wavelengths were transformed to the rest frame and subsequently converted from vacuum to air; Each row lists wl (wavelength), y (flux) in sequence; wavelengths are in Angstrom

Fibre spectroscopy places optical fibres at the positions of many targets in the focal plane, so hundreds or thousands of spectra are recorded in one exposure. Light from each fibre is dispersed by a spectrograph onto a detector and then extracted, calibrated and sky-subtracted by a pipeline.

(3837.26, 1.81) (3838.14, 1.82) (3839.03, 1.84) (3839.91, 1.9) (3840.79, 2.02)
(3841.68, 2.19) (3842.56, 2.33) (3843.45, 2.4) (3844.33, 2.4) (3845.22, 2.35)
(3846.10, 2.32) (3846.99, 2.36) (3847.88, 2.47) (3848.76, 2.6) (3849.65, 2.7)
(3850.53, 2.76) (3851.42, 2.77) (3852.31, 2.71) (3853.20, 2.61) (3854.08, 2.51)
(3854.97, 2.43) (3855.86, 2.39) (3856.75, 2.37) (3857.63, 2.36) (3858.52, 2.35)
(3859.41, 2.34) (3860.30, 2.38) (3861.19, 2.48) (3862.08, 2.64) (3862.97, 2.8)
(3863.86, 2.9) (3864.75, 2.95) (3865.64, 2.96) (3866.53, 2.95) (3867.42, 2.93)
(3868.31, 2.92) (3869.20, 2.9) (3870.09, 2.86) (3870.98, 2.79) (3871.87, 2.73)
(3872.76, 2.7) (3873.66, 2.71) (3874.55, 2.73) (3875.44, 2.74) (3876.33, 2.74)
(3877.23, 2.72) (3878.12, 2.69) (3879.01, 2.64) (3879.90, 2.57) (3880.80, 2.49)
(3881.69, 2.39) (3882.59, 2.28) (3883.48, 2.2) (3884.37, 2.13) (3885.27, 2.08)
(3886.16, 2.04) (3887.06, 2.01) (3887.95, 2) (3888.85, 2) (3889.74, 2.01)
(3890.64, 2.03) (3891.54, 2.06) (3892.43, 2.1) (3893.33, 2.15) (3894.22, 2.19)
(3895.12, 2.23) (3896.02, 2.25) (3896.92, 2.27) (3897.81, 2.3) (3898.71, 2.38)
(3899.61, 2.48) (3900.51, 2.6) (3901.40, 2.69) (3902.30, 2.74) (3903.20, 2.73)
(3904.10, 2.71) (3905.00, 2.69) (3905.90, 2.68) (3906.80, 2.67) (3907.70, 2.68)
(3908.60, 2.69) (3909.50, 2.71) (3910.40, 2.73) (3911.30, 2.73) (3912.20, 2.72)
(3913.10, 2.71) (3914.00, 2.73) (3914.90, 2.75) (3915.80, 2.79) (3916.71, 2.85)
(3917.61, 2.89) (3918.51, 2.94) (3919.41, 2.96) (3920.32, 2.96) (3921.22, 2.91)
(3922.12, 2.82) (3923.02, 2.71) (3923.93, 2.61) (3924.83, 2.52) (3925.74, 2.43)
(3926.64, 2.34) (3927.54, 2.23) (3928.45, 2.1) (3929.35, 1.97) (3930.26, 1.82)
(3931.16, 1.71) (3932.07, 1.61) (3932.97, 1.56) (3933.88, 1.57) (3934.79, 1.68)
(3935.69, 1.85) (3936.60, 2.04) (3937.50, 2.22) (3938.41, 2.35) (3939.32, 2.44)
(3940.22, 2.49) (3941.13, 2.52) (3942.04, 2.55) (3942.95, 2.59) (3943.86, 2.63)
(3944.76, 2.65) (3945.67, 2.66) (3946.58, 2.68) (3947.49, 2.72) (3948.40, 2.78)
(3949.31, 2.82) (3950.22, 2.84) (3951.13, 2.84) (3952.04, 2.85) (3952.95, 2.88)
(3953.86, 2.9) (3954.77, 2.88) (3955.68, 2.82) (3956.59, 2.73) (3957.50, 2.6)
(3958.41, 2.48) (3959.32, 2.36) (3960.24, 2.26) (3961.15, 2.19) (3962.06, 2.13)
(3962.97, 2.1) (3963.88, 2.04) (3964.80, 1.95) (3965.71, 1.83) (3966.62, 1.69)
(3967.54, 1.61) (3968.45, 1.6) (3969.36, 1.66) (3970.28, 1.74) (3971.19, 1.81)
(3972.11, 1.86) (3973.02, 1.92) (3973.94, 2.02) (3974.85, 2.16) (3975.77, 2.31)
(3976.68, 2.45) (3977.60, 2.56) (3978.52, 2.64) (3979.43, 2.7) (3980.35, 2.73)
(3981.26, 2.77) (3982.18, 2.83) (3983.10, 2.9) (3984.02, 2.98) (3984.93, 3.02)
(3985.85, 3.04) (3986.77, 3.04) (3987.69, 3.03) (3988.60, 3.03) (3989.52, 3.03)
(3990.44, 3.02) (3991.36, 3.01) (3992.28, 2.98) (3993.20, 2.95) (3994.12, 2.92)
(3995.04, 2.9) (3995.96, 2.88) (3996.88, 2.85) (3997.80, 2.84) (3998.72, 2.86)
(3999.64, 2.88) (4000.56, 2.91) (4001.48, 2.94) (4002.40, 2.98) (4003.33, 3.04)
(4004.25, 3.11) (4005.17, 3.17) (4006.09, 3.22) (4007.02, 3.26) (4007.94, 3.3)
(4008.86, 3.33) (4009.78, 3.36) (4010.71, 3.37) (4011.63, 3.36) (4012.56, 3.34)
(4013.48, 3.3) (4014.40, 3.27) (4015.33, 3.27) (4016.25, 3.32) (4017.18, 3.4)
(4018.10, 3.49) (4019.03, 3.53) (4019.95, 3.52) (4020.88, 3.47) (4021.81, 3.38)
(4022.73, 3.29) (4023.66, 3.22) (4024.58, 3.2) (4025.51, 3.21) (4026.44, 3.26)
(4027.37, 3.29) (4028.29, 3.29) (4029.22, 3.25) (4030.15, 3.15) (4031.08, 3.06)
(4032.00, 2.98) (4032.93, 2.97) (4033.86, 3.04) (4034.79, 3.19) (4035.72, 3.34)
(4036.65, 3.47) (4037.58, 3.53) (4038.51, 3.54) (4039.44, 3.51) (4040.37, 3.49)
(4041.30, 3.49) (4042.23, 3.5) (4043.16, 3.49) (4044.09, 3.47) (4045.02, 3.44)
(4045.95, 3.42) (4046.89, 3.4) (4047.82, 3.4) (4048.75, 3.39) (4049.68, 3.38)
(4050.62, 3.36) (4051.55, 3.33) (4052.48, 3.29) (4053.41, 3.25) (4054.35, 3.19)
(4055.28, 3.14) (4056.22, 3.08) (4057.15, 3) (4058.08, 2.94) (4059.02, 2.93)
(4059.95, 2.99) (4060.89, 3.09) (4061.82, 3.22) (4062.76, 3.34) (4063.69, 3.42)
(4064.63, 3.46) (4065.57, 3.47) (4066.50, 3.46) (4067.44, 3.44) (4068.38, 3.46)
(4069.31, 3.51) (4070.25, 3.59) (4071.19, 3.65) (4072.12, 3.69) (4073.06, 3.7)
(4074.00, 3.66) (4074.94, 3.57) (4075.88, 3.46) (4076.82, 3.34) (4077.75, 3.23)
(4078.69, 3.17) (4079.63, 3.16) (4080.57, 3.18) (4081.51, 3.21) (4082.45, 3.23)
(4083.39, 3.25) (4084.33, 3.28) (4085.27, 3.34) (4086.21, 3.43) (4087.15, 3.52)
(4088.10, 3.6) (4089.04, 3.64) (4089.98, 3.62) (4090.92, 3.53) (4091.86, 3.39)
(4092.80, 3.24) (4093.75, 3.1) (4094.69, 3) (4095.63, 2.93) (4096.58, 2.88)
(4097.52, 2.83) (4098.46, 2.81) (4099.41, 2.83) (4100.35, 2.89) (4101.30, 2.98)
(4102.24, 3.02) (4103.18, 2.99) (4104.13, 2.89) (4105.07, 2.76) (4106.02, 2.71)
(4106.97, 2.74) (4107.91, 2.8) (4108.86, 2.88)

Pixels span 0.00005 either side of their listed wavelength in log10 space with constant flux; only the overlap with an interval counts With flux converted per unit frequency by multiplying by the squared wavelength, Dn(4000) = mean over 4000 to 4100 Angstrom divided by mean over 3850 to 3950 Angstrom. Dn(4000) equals 1.4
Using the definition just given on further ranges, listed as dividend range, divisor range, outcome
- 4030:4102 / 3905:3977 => 1.47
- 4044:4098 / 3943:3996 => 1.37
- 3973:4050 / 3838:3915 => 1.34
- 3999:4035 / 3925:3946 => 1.54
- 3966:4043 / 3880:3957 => 1.26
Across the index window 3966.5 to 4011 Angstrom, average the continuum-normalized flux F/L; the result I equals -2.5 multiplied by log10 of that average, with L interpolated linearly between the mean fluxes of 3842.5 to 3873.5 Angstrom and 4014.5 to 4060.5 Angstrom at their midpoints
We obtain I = 0.15 mag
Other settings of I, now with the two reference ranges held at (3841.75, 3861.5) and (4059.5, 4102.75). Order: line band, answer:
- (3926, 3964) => 0.18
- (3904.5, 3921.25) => -0.03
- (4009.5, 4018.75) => -0.10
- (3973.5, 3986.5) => 0.11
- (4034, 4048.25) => -0.09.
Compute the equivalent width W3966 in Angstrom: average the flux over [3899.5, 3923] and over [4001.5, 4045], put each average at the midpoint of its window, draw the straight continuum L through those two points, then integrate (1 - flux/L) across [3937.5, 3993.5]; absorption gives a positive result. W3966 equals 9.37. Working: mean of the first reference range 2.76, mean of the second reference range 3.3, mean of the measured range 2.52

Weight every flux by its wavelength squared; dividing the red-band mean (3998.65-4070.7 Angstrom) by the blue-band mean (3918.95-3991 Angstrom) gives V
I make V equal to 1.41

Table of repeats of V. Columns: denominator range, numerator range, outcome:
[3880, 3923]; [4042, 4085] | 1.45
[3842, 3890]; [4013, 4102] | 1.44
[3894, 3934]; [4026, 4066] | 1.40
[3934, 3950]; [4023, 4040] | 1.39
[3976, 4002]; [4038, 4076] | 1.21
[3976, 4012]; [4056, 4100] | 1.15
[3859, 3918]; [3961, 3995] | 1.01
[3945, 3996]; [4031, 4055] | 1.37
